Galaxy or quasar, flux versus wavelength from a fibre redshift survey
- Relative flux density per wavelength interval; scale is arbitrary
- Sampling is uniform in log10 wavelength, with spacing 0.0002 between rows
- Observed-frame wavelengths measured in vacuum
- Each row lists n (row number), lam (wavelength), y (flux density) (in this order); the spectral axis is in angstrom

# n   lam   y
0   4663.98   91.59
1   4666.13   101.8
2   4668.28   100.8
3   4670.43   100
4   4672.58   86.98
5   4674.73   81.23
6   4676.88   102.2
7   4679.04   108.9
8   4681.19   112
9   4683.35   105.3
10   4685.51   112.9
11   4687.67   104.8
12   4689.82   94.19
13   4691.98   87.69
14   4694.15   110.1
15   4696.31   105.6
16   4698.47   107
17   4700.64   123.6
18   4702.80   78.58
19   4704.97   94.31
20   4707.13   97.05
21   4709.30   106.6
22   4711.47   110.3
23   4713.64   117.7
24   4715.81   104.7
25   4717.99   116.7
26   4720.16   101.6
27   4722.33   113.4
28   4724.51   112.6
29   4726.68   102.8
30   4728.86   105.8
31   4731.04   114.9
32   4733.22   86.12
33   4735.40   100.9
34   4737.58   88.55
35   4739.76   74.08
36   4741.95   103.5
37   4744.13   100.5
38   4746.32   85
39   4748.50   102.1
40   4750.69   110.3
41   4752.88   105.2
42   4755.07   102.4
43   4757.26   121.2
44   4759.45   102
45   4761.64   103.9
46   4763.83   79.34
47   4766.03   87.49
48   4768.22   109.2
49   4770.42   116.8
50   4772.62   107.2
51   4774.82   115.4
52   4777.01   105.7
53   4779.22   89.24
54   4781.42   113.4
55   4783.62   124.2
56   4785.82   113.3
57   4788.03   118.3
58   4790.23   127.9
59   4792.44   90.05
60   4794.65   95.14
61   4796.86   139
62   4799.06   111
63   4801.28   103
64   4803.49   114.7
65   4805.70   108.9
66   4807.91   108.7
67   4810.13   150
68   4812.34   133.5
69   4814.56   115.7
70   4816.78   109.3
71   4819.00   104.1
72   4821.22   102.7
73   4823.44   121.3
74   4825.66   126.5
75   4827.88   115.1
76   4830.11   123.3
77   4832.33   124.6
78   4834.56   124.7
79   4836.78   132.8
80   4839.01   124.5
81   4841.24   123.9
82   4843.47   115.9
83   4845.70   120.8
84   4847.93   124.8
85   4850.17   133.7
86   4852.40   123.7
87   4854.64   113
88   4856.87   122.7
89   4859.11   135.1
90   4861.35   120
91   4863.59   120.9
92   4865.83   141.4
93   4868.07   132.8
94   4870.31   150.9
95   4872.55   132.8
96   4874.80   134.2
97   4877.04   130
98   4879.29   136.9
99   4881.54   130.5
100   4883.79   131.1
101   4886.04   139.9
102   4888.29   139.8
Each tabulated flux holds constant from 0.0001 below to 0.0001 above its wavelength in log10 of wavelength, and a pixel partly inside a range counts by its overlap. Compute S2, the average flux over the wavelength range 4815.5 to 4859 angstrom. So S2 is 121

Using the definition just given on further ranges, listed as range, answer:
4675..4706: 103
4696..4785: 104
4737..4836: 110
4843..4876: 128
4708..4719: 111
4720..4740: 101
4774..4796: 110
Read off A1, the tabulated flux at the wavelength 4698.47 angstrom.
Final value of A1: 107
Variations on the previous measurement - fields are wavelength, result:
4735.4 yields 100.9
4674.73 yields 81.23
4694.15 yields 110.1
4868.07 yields 132.8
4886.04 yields 139.9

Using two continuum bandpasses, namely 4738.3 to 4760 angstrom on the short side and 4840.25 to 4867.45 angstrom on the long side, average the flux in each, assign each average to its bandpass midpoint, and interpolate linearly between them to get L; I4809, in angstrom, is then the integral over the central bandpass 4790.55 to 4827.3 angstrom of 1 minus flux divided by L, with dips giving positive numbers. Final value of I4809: -0.2 angstrom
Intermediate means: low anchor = 100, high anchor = 125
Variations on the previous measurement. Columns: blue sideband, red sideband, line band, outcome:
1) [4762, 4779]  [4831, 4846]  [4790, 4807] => 0.1 angstrom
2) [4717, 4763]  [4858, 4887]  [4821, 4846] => 0.5 angstrom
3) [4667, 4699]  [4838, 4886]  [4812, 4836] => 1.0 angstrom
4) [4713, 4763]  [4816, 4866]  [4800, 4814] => -0.5 angstrom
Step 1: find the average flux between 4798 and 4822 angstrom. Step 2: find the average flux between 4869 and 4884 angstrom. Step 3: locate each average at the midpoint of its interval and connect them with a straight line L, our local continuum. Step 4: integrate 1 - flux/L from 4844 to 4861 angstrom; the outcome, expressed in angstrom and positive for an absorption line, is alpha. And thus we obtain 0.49 angstrom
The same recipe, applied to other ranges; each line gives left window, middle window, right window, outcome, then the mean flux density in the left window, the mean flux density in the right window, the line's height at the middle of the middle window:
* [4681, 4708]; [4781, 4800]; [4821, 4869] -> 0.2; 102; 124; 116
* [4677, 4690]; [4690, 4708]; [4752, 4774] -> 1.0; 107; 104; 106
